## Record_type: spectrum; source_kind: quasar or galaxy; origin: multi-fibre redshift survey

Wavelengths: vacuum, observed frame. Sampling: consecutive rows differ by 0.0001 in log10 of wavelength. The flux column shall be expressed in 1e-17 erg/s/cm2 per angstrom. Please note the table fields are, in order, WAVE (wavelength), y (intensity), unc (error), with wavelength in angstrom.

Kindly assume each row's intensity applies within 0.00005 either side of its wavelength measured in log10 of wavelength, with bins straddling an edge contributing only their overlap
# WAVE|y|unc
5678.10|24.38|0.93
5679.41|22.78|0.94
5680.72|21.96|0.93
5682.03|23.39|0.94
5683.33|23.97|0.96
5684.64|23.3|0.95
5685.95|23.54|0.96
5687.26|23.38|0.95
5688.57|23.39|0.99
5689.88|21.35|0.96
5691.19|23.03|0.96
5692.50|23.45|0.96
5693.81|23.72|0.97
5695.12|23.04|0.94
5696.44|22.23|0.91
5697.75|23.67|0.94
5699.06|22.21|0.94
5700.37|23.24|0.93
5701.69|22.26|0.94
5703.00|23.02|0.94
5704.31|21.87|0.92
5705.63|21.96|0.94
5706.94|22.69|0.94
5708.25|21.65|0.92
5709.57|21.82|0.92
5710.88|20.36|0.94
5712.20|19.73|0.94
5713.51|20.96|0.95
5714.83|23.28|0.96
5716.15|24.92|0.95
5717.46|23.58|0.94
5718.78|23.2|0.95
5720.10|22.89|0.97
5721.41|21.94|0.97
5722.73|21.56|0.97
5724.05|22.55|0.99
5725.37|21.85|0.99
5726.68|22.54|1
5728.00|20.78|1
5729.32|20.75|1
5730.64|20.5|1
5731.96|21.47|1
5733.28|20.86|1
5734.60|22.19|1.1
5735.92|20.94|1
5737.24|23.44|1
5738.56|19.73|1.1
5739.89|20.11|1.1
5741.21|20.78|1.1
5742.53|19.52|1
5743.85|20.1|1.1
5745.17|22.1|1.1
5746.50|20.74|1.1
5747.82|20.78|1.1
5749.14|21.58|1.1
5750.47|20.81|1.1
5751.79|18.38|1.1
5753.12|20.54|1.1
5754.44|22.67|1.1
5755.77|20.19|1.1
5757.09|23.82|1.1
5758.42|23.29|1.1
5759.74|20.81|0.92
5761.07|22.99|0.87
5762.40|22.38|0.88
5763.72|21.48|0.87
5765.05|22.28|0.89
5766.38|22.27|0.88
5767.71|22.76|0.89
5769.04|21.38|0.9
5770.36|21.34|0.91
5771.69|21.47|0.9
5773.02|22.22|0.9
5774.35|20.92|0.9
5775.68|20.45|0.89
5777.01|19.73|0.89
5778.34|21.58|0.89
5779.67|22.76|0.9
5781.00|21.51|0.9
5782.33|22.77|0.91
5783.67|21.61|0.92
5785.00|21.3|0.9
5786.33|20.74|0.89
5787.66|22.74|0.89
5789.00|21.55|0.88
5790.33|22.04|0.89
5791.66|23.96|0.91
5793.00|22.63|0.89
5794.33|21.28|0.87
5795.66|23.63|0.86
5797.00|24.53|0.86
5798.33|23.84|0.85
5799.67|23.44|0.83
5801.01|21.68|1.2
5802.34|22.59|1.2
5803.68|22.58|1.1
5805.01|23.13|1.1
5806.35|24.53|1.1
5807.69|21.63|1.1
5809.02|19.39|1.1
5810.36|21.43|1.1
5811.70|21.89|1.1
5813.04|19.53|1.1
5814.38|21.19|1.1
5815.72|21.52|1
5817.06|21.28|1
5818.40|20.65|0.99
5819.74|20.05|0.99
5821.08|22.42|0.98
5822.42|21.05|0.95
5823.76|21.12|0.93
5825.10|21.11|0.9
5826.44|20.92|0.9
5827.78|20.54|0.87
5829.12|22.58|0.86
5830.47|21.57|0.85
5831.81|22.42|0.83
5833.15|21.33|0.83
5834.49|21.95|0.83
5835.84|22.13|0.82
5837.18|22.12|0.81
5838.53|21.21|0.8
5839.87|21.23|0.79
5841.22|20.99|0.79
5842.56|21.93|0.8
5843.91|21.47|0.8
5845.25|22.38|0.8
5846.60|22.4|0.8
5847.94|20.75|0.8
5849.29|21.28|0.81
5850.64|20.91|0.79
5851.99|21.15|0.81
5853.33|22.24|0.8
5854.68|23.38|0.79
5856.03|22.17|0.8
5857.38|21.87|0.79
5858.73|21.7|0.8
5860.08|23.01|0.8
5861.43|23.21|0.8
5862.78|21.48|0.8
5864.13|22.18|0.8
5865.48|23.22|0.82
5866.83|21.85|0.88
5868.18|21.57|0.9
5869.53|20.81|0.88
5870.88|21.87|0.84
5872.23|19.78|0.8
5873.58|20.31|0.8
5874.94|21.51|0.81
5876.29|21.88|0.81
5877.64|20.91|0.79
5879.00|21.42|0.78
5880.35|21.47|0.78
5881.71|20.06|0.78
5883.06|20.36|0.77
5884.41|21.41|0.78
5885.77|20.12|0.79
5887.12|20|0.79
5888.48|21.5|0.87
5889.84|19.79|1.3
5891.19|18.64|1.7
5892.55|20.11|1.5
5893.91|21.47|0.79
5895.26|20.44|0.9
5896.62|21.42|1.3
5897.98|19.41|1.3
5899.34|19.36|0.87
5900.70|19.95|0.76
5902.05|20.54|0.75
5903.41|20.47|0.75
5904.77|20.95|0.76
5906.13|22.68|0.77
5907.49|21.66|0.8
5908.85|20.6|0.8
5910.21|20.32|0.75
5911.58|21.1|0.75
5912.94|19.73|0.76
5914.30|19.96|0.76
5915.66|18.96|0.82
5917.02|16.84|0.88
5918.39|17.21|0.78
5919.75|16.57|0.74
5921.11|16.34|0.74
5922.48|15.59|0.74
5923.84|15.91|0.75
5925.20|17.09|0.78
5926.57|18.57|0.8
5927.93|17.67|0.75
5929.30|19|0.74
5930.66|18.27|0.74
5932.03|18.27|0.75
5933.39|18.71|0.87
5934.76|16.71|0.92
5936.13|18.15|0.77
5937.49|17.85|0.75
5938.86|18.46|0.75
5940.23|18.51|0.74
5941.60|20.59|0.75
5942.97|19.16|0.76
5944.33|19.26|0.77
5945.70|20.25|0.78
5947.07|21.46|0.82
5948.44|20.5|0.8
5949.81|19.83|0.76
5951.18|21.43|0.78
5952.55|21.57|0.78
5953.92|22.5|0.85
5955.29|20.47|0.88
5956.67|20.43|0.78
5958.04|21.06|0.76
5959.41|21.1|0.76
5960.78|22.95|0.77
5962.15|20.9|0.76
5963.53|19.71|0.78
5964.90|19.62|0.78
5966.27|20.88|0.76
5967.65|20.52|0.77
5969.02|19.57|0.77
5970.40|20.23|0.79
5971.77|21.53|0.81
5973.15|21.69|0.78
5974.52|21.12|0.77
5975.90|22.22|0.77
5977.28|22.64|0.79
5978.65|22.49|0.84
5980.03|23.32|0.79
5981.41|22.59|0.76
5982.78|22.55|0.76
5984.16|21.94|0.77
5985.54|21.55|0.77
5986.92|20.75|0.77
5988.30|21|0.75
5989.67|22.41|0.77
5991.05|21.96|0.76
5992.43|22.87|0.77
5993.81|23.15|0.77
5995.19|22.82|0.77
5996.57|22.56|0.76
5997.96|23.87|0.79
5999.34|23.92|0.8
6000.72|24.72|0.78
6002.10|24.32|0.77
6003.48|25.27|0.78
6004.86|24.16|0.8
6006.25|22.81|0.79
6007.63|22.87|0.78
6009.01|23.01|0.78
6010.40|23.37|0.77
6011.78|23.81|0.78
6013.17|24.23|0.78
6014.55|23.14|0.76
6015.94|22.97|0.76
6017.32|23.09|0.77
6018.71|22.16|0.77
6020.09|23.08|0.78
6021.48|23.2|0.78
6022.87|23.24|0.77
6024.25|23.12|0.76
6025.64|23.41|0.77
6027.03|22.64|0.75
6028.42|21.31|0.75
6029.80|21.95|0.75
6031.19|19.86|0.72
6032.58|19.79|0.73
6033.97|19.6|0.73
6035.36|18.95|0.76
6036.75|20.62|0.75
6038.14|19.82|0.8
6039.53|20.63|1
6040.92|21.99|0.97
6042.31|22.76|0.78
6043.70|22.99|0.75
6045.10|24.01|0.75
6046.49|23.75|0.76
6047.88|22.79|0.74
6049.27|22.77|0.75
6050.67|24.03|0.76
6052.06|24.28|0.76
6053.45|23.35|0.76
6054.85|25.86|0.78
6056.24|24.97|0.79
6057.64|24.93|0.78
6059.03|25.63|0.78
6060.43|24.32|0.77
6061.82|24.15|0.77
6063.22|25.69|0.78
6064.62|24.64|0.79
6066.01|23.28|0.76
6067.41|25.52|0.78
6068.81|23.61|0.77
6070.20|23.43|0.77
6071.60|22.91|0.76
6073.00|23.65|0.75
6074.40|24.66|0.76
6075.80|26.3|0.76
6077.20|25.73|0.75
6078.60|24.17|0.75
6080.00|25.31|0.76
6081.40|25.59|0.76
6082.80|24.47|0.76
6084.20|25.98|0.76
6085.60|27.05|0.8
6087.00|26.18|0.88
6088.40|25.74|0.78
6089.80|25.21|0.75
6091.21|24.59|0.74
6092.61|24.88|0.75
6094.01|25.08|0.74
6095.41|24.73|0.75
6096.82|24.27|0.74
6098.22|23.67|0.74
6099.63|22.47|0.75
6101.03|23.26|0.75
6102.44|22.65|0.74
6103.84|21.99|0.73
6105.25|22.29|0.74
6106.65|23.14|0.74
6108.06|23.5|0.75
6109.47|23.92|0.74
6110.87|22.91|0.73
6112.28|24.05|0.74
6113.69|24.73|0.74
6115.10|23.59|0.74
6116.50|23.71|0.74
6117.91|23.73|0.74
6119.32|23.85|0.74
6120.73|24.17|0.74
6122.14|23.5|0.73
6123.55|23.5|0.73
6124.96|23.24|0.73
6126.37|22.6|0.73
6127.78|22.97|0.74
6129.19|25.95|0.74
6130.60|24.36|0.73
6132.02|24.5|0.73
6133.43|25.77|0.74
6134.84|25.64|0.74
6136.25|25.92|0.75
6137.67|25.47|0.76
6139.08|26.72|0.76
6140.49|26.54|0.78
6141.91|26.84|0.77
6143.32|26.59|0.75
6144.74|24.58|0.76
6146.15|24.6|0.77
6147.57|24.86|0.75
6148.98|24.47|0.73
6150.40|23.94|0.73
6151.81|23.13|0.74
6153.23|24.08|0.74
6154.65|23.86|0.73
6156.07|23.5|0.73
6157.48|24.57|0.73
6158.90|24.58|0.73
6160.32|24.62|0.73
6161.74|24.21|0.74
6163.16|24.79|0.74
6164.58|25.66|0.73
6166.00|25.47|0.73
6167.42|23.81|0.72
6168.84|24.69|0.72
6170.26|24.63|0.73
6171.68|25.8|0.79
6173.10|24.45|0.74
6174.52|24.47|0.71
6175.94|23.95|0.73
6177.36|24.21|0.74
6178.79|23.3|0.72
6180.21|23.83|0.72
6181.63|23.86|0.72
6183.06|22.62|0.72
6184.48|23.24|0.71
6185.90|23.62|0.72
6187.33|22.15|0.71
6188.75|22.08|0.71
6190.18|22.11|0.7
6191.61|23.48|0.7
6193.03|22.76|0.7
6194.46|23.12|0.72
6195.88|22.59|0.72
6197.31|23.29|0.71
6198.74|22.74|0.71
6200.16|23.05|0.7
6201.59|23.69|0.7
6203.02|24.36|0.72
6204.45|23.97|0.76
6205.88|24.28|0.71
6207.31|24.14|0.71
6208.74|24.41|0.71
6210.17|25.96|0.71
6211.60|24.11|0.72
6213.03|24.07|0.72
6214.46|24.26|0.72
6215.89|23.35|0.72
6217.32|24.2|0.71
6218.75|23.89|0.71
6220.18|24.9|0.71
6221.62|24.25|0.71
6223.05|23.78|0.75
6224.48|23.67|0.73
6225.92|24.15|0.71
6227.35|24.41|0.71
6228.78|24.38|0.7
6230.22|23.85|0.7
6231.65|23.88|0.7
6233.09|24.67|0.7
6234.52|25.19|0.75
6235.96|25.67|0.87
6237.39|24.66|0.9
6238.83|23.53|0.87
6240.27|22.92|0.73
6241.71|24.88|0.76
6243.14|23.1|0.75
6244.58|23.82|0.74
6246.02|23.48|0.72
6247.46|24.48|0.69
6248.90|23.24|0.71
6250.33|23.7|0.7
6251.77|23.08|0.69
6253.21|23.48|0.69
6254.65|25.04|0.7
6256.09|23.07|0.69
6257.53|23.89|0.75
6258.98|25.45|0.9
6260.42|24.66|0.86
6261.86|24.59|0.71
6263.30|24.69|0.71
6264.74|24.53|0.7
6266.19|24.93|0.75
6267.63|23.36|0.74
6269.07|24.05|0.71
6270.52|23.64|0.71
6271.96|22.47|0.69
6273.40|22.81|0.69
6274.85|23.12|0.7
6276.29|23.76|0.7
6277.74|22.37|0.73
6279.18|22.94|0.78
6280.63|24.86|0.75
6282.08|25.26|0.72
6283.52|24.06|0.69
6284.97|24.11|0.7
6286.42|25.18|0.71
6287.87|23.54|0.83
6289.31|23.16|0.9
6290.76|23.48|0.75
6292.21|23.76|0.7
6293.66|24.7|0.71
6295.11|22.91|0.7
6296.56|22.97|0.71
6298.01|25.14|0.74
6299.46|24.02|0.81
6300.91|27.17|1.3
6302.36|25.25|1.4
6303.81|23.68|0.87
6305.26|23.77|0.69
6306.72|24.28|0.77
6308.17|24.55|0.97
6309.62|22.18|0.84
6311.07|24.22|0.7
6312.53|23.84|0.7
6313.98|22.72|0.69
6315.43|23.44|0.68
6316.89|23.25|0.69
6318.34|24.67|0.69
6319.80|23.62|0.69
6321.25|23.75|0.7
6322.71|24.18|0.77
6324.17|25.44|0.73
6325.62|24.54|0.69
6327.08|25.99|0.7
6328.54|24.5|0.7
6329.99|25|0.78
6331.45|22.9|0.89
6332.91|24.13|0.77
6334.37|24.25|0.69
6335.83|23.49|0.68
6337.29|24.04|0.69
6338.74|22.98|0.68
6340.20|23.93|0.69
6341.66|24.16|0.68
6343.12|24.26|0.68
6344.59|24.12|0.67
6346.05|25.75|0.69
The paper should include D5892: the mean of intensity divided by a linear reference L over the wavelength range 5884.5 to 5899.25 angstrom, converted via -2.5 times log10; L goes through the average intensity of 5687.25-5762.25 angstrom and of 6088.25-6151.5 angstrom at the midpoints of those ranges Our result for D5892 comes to 0.132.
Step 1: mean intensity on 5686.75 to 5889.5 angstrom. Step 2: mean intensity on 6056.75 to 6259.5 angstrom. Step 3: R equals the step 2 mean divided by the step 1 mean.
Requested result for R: 1.1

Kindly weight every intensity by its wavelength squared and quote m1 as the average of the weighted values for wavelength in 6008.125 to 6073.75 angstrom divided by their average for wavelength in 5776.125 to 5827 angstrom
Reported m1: 1.14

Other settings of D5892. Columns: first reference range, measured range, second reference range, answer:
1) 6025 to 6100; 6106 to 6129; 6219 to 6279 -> 0.008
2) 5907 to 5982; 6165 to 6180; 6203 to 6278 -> -0.064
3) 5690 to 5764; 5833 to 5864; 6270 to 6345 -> 0.021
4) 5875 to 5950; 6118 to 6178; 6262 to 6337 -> -0.110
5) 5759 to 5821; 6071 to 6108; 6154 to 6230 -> -0.046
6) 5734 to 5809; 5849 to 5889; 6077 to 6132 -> 0.050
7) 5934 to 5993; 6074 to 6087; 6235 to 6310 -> -0.160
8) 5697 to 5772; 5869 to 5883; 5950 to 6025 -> 0.054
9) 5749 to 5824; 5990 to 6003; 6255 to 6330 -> -0.029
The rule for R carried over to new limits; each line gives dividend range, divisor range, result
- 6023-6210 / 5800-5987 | 1.15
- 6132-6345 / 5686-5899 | 1.11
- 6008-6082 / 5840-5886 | 1.08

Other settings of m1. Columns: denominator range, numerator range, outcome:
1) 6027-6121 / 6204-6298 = 1.08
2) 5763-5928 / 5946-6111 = 1.16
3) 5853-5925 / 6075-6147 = 1.29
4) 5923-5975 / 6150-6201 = 1.30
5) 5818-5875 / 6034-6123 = 1.19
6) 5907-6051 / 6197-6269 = 1.24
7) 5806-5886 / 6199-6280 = 1.27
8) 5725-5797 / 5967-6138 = 1.20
